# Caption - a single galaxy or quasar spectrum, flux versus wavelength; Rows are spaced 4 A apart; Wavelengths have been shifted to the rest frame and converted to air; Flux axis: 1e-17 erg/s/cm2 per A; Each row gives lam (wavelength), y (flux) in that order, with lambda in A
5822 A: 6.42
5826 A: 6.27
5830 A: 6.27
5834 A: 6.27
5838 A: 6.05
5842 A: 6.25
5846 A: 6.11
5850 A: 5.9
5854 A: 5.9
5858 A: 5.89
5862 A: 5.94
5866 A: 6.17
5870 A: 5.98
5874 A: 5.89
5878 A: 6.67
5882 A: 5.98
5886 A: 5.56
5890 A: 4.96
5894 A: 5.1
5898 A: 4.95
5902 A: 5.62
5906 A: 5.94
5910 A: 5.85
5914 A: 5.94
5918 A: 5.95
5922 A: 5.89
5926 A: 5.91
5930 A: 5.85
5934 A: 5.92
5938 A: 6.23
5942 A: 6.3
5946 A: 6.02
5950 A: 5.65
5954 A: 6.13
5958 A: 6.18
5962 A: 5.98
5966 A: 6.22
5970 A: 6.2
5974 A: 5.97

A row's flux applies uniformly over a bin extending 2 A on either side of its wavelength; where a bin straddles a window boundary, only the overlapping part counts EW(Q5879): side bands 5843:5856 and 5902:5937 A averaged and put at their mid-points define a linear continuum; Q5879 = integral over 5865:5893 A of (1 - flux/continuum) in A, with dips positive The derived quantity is 0.5 A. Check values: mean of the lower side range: 5.99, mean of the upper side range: 5.9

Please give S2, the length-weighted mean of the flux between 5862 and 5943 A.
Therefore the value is 5.83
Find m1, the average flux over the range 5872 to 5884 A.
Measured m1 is 6.18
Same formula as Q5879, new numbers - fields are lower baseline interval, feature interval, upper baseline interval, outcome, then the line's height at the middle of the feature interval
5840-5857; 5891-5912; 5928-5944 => 2.0 A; 6.06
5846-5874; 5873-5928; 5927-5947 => 2.6 A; 6.02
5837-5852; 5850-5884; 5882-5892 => -2.0 A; 5.72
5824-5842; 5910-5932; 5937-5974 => 0.8 A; 6.13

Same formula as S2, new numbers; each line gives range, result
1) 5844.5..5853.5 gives 5.98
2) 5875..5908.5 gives 5.61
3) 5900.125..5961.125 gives 5.96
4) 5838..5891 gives 5.96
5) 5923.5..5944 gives 6.04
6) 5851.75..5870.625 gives 5.97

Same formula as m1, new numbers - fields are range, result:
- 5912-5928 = 5.92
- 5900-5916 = 5.84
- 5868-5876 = 5.94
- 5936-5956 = 6.07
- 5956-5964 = 6.08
